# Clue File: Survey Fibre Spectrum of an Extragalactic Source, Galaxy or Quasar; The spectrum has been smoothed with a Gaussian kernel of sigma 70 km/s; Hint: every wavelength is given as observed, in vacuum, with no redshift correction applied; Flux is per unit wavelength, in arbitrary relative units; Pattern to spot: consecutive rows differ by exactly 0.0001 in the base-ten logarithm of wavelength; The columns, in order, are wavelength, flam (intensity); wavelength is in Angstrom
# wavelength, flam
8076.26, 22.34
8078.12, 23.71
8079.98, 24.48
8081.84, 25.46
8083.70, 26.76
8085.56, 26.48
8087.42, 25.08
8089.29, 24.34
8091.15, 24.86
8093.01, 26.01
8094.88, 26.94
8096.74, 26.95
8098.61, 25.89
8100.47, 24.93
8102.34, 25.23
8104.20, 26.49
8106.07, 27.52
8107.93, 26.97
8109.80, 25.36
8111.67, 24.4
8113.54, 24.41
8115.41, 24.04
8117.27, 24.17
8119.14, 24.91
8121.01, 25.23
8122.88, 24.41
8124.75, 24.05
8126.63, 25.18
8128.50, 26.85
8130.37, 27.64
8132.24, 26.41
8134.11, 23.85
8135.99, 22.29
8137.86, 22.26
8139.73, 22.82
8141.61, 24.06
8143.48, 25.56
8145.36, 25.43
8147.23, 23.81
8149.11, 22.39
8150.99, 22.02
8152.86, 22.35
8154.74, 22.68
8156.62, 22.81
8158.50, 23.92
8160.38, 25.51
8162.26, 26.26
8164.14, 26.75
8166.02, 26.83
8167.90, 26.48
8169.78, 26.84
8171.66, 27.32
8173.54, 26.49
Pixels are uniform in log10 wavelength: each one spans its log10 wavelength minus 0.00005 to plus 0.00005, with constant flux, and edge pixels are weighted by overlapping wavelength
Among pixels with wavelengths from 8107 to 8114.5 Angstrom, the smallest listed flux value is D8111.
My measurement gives 24.4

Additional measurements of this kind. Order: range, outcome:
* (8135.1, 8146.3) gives 22.26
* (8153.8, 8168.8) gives 22.68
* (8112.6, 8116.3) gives 24.04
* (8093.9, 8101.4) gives 24.93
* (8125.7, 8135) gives 23.85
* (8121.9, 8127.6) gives 24.05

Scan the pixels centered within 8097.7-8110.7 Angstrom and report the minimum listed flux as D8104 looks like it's 24.93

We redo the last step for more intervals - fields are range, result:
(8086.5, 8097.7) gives 24.34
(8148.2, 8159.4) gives 22.02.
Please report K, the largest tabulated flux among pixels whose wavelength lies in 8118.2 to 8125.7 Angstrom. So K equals 25.23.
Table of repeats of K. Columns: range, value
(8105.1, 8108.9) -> 27.52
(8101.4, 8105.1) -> 26.49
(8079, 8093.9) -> 26.76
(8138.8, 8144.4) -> 25.56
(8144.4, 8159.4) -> 25.43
